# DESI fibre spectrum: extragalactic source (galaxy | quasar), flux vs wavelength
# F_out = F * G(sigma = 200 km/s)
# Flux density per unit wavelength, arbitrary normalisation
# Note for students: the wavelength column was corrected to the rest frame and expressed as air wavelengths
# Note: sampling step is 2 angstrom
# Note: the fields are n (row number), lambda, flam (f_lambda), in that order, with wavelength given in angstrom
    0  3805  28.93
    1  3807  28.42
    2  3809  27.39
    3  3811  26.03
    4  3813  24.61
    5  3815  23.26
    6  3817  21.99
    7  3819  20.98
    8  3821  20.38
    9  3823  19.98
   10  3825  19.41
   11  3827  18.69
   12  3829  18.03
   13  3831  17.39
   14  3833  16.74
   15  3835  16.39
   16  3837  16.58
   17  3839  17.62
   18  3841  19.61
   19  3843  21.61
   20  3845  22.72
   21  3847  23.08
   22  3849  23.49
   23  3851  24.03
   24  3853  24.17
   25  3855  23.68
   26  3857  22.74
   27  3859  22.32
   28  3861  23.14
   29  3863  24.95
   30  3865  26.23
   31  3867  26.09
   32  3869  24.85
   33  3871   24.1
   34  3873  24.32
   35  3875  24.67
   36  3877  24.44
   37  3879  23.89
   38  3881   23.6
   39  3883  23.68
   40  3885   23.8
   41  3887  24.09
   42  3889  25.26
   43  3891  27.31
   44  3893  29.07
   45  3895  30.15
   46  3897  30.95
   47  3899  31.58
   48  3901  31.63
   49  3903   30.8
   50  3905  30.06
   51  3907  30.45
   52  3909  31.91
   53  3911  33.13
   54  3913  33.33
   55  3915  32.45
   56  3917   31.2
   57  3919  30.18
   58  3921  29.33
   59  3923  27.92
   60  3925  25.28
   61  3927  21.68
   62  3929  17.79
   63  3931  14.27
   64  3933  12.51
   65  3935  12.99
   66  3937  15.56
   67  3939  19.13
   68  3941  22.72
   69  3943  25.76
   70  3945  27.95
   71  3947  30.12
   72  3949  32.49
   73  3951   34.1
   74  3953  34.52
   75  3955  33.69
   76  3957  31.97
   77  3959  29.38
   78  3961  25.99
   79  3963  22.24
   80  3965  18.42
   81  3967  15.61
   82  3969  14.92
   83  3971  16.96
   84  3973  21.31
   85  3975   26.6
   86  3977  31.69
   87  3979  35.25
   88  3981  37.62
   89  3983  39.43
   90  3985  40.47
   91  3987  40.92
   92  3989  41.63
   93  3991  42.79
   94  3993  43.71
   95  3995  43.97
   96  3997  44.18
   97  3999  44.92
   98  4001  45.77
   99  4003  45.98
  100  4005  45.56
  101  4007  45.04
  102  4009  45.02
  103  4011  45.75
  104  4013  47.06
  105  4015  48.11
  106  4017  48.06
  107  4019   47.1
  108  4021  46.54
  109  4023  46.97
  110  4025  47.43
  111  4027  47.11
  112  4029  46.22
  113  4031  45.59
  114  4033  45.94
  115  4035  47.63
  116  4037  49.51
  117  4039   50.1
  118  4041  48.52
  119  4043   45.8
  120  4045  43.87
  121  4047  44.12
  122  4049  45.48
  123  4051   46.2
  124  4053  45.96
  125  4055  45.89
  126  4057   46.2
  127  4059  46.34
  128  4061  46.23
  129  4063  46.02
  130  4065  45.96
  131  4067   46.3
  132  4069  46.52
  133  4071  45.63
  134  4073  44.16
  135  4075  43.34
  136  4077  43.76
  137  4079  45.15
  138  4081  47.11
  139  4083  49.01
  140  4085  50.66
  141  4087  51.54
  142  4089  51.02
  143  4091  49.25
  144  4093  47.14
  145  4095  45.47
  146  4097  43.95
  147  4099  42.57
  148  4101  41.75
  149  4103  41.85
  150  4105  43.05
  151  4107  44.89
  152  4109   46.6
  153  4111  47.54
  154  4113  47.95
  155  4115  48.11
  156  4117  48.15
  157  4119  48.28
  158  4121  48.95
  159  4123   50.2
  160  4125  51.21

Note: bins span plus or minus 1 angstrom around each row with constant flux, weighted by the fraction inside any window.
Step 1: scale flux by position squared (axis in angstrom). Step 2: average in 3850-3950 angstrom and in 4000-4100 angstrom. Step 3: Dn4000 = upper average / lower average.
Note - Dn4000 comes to 1.95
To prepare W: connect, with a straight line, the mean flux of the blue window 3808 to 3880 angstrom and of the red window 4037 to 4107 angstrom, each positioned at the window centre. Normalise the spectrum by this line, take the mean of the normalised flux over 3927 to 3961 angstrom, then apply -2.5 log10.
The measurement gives 0.32 mag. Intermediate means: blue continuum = 22.2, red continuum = 46.1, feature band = 24.6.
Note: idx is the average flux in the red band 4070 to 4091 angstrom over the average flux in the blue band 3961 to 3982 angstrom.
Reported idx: 1.96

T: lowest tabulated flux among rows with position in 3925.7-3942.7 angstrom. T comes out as 12.51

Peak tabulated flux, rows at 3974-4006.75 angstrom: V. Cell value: 45.98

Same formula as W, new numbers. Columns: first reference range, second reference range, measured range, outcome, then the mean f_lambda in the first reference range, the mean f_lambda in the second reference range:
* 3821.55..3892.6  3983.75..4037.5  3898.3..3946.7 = 0.22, 22.4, 45.5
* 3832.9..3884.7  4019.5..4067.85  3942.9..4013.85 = 0.11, 22.8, 46.5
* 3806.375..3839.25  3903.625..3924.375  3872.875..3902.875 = 0.05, 20.8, 30.9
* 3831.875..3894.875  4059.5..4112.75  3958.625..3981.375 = 0.38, 23.3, 46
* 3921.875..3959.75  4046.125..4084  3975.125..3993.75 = -0.20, 24.7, 45.8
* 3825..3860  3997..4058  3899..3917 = -0.07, 20.5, 46.4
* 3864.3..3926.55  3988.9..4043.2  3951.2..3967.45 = 0.35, 27.9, 46.2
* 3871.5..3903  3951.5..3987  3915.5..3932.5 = 0.12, 26.7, 28.5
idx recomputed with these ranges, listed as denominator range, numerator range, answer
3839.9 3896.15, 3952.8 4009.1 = 1.42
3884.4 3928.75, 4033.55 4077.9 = 1.59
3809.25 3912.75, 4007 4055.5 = 1.93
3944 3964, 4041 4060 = 1.51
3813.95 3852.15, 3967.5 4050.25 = 2.09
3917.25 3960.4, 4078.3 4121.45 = 1.85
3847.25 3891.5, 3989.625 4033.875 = 1.89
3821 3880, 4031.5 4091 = 2.14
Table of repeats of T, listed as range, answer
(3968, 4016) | 14.92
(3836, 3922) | 16.58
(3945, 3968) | 15.61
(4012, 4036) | 45.59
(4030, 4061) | 43.87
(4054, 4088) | 43.34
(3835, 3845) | 16.39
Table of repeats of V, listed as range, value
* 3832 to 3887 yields 26.23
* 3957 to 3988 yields 40.92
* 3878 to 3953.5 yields 34.52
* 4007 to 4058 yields 50.1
